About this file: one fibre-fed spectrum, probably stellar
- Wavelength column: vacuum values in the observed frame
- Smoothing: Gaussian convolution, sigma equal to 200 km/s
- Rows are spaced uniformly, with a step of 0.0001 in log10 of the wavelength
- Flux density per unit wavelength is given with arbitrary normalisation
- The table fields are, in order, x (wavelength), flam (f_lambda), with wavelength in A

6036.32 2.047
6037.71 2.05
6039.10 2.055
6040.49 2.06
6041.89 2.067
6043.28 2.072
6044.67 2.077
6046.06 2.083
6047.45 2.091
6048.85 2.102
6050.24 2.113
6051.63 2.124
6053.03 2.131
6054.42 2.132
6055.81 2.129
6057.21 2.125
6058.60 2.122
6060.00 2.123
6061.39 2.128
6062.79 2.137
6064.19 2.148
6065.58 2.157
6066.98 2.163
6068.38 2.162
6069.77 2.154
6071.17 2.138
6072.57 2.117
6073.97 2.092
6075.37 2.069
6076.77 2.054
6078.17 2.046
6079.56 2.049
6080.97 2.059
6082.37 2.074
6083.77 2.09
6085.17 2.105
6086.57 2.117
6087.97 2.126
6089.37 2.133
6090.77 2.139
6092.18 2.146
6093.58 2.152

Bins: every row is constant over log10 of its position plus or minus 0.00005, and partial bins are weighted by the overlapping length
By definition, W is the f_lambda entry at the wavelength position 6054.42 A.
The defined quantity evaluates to 2.132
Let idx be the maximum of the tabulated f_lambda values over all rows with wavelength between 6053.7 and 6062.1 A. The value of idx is 2.132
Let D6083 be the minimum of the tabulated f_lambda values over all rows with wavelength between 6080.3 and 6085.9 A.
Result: 2.059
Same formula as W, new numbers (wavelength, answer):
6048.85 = 2.102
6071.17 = 2.138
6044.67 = 2.077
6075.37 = 2.069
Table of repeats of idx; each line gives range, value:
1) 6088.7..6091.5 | 2.139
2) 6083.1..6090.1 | 2.133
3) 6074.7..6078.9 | 2.069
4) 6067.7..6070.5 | 2.162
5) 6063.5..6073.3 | 2.163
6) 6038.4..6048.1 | 2.091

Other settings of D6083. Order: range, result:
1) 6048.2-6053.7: 2.102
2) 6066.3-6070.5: 2.154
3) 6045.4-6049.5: 2.083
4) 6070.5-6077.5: 2.054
